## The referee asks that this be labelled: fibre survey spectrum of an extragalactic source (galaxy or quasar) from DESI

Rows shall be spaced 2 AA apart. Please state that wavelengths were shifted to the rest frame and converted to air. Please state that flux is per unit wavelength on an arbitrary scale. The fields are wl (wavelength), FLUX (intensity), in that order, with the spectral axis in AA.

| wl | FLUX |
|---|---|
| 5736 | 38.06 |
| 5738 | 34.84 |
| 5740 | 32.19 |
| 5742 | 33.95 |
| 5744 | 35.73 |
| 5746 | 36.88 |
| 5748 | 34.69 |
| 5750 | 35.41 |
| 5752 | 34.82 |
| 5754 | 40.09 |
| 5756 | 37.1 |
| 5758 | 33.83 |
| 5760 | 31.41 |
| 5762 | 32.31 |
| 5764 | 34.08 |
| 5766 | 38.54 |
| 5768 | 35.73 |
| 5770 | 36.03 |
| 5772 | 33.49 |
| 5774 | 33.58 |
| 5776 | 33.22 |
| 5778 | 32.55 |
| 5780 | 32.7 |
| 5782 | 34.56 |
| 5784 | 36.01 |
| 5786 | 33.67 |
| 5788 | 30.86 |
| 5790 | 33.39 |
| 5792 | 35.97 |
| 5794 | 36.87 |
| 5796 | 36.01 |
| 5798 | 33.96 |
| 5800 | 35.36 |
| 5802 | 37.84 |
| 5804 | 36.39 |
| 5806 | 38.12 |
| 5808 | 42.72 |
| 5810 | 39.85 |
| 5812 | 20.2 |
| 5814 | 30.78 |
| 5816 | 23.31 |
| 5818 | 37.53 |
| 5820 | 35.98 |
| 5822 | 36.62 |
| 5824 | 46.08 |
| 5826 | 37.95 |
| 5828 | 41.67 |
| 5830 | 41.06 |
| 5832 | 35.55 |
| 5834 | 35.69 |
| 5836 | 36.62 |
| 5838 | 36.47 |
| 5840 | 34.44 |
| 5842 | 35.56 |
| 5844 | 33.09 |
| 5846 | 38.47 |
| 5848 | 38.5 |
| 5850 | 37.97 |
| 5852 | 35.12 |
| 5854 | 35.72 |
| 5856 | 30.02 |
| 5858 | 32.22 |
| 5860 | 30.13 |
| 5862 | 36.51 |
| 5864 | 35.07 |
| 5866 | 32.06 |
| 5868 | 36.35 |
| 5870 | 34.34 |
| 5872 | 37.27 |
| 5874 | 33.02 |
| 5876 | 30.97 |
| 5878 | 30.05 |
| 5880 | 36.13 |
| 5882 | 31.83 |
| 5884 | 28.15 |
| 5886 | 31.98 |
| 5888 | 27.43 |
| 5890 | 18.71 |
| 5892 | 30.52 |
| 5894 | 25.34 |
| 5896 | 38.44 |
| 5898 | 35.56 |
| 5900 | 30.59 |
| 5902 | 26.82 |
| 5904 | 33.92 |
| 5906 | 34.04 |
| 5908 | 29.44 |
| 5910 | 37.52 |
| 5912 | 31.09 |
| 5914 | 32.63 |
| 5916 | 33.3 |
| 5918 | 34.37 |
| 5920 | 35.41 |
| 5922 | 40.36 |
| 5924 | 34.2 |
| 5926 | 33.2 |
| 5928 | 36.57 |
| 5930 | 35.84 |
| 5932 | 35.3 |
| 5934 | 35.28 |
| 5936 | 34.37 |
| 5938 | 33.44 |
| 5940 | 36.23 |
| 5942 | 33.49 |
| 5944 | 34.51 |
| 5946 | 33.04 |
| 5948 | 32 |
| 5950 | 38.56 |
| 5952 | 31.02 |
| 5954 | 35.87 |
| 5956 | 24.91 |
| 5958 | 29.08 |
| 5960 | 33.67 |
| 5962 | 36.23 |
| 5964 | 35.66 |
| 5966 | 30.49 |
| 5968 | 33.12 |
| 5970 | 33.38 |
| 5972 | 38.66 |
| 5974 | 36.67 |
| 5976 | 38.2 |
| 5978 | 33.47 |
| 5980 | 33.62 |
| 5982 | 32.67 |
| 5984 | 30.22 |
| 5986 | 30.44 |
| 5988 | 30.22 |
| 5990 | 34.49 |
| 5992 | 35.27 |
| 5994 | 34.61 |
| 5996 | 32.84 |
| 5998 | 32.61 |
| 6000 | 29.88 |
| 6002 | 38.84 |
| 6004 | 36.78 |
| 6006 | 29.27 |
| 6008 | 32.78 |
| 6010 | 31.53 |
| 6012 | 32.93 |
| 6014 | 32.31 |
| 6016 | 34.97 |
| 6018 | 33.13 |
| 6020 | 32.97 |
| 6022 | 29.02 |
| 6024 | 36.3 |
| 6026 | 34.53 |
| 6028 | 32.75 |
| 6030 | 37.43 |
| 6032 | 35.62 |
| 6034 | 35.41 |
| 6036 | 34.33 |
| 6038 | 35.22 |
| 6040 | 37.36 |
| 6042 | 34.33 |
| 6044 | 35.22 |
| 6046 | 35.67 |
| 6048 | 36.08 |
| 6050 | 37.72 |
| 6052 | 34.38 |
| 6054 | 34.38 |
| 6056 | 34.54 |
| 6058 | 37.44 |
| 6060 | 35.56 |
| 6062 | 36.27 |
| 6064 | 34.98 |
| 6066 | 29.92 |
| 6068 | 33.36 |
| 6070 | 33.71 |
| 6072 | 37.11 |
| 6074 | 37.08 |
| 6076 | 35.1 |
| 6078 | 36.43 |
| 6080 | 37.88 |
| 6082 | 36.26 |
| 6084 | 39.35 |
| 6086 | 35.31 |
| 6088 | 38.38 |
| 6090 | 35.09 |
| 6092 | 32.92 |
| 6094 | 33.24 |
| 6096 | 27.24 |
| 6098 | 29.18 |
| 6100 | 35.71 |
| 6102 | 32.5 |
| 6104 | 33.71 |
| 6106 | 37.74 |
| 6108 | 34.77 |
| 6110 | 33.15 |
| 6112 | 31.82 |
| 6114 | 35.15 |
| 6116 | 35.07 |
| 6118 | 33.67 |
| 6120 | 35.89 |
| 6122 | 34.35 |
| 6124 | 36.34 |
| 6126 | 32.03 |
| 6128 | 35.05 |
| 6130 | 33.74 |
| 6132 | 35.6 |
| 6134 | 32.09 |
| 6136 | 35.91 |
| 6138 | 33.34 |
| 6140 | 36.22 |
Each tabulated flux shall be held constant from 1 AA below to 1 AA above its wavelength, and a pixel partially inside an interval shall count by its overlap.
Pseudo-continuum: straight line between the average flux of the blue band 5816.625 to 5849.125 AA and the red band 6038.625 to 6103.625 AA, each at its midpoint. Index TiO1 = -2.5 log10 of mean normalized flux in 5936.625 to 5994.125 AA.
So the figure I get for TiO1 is 0.08 mag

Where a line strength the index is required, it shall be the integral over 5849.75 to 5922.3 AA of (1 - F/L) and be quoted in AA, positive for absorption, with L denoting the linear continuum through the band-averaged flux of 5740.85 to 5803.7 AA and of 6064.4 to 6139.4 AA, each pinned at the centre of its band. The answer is 4.5 AA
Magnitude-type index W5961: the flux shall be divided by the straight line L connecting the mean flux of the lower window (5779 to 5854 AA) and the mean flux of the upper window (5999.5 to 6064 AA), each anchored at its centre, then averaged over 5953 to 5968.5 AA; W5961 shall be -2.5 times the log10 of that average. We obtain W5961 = 0.084 mag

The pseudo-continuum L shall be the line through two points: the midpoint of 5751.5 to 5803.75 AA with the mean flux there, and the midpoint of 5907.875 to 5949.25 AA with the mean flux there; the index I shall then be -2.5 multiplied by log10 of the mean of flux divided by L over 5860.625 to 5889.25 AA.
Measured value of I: 0.06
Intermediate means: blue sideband 34.8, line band 32.8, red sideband 34.5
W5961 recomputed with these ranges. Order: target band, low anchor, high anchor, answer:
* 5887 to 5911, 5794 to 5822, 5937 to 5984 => 0.114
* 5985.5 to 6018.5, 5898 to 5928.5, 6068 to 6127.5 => 0.031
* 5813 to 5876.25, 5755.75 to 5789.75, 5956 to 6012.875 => -0.052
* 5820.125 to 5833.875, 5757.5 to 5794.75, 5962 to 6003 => -0.156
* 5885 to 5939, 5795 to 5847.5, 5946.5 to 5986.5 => 0.052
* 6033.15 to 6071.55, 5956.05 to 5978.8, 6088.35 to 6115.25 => -0.046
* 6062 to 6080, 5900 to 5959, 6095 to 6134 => -0.039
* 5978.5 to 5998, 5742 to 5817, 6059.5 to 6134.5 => 0.059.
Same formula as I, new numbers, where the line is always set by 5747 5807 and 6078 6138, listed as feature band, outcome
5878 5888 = 0.11 mag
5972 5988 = 0.03 mag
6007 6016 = 0.06 mag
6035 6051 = -0.04 mag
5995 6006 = 0.03 mag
